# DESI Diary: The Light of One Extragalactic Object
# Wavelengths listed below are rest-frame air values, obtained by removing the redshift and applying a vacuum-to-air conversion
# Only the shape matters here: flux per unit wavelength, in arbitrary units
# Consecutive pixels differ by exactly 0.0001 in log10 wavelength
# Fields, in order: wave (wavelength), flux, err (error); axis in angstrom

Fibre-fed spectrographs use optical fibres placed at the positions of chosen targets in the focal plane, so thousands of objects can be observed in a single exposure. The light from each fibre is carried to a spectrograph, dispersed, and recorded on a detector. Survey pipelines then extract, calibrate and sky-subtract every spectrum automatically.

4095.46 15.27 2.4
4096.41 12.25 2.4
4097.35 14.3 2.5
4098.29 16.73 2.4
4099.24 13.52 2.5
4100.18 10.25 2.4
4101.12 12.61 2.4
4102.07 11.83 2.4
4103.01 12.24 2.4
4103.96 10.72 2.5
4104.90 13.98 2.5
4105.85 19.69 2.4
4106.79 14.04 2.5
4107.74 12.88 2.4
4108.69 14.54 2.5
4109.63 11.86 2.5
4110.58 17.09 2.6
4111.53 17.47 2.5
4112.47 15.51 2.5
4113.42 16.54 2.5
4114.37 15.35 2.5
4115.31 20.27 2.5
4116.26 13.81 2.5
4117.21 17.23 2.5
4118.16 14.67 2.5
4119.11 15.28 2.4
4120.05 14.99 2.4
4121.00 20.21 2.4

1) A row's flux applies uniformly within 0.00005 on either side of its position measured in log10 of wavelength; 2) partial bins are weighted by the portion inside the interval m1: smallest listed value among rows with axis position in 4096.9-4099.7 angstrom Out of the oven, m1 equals 13.52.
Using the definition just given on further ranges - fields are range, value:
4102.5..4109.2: 10.72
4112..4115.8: 15.35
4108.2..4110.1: 11.86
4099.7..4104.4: 10.25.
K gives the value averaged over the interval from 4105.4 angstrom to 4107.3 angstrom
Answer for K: 16.8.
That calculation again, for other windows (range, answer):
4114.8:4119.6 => 16.3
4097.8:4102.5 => 13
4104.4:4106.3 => 16.7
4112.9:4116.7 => 16.5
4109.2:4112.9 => 15.5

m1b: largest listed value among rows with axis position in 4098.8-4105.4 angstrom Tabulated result 13.98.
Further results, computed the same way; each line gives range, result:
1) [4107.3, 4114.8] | 17.47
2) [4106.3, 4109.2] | 14.54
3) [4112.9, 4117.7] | 20.27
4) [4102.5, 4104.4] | 12.24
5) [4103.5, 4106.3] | 19.69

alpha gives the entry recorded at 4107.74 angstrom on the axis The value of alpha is 12.88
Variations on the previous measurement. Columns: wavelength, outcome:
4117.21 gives 17.23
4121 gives 20.21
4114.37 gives 15.35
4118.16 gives 14.67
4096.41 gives 12.25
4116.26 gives 13.81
